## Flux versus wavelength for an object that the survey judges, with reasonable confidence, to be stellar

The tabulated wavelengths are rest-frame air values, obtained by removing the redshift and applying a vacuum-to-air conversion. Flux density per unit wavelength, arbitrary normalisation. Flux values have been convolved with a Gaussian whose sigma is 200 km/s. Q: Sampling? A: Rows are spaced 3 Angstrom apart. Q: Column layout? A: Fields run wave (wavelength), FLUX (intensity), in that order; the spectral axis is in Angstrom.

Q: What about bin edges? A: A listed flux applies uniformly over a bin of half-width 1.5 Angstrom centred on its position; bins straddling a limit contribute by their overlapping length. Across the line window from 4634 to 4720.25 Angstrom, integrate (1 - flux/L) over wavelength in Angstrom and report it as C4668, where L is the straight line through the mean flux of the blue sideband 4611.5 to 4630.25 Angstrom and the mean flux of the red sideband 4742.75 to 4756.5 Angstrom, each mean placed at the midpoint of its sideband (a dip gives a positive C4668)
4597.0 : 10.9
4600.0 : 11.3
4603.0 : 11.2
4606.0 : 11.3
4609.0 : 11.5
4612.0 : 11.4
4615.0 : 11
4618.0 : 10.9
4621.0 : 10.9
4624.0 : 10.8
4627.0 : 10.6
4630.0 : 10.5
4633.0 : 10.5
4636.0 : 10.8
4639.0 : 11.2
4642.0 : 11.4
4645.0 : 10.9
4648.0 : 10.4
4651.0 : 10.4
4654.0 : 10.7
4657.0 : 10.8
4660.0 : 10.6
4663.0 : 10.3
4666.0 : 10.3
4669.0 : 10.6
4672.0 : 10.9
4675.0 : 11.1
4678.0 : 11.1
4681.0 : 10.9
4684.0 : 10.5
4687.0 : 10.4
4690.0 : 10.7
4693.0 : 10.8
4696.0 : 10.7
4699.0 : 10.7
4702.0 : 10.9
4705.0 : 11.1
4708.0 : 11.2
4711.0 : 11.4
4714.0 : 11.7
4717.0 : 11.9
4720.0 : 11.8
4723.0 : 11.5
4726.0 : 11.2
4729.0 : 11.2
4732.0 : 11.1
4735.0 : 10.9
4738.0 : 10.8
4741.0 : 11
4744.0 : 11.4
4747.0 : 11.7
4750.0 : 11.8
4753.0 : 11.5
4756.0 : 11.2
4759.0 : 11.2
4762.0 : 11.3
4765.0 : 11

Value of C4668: 2.1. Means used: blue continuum 10.9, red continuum 11.5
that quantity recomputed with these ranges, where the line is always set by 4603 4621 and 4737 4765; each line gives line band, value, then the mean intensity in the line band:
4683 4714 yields 1.0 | 10.9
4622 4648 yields 0.9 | 10.8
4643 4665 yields 1.2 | 10.6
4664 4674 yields 0.6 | 10.6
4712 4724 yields -0.5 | 11.7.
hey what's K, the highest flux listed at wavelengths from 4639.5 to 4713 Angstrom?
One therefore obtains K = 11.4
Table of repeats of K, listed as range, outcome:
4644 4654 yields 10.9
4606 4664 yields 11.5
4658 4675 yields 11.1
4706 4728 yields 11.9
